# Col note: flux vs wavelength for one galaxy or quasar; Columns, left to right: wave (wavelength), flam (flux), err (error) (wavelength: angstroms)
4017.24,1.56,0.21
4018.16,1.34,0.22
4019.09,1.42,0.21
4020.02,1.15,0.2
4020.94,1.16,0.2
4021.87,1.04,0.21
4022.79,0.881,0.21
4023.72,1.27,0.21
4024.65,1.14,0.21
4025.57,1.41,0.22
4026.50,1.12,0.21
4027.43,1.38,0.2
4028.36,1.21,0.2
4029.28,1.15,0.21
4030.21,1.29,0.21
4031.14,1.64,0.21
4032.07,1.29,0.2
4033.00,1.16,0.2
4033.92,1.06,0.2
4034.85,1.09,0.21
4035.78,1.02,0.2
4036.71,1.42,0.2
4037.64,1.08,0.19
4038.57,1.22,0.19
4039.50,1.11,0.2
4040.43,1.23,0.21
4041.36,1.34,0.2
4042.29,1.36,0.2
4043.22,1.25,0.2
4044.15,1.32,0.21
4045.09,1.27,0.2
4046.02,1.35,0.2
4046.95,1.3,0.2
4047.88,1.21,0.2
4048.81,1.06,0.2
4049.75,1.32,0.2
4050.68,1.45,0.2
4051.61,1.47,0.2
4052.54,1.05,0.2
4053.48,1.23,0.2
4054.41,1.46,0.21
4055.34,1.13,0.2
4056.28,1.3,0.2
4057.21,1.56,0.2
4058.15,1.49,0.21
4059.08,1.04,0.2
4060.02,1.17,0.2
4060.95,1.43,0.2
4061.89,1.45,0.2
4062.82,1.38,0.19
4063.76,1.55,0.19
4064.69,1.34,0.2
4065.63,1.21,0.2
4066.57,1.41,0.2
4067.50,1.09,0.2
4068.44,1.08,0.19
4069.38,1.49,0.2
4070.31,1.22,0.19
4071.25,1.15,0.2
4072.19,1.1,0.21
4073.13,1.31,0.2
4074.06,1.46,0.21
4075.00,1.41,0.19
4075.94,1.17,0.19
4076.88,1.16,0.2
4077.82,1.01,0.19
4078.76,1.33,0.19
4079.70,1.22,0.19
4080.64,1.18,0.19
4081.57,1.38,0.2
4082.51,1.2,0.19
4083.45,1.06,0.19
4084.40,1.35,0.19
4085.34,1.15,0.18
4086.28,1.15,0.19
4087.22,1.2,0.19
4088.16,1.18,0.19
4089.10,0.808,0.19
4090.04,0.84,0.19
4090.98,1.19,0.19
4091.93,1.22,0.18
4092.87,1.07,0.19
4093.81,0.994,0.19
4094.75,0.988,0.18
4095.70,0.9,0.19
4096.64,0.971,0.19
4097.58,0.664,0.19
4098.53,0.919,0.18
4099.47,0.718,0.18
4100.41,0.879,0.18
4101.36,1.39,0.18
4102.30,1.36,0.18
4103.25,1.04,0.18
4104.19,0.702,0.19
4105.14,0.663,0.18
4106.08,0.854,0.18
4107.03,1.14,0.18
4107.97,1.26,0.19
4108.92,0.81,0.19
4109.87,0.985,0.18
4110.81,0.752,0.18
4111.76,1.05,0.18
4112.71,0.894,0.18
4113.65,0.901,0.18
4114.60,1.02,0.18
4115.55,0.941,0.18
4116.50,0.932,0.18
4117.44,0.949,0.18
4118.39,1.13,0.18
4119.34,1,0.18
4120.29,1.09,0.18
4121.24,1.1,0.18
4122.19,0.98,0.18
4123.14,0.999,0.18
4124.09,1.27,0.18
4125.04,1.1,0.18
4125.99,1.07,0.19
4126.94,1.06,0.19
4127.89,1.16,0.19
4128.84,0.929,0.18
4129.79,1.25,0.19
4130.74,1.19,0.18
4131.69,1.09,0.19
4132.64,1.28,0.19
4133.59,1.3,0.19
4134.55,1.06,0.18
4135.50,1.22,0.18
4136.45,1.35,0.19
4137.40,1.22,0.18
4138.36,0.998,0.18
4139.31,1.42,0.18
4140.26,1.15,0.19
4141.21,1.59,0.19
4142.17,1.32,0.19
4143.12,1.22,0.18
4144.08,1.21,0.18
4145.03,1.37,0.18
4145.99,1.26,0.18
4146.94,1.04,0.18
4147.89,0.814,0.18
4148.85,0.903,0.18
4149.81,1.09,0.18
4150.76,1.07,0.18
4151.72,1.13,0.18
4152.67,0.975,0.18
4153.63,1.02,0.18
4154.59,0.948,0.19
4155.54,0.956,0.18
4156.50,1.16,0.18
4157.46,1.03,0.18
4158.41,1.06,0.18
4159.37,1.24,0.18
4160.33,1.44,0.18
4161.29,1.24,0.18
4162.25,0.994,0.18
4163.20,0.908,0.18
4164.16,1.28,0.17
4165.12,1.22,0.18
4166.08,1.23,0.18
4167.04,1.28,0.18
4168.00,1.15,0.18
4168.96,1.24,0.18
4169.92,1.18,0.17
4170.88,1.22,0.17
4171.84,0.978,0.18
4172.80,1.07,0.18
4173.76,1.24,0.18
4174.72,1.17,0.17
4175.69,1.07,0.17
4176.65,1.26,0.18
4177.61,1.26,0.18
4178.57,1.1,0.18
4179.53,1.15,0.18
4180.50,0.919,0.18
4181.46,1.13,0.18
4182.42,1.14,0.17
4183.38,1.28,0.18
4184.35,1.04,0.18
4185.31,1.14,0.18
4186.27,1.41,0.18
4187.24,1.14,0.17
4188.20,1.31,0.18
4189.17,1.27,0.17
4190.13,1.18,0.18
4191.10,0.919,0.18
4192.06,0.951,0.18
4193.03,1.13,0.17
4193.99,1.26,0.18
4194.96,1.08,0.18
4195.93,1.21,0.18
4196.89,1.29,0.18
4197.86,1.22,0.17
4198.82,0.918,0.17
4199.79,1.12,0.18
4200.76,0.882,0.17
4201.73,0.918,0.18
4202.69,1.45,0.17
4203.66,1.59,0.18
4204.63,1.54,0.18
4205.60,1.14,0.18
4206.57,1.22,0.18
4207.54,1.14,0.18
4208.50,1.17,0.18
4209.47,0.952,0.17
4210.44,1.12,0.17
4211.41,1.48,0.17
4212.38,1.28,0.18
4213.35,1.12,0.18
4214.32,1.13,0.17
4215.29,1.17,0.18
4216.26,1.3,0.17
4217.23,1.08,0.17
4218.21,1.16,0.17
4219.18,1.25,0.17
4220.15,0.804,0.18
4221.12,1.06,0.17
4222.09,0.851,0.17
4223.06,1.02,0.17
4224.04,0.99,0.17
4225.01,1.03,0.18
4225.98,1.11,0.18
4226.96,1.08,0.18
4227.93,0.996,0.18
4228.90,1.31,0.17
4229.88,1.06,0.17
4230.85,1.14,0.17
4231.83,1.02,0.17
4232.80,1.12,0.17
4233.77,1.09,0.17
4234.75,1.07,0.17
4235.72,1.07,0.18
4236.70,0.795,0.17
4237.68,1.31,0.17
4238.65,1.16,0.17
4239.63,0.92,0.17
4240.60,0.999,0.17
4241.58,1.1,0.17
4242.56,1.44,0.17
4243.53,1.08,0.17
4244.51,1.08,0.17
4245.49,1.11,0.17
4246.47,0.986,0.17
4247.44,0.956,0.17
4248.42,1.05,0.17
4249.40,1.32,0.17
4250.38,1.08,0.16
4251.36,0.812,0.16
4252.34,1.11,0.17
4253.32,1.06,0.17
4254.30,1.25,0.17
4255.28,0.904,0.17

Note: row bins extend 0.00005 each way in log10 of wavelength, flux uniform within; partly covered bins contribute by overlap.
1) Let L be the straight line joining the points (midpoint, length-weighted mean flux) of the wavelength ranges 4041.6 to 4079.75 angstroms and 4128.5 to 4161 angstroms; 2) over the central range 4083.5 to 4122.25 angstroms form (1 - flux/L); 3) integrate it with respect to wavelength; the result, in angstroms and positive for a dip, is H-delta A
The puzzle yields 6.9 angstroms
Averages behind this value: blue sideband 1.29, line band 1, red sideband 1.16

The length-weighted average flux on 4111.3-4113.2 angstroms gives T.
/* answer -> 0.973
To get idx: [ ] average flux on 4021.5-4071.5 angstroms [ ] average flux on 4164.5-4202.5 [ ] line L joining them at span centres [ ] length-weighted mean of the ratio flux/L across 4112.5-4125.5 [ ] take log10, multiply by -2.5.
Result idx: 0.17 mag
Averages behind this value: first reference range 1.26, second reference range 1.15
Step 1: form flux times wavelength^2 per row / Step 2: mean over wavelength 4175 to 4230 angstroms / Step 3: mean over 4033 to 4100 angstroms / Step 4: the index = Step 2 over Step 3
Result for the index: 1.02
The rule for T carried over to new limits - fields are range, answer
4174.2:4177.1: 1.16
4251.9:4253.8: 1.08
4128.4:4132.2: 1.12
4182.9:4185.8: 1.16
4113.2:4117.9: 0.949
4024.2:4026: 1.28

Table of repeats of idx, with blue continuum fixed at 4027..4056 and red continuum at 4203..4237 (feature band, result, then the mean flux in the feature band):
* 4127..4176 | 0.022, 1.15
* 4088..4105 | 0.234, 0.981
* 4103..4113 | 0.296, 0.921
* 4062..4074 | -0.045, 1.29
